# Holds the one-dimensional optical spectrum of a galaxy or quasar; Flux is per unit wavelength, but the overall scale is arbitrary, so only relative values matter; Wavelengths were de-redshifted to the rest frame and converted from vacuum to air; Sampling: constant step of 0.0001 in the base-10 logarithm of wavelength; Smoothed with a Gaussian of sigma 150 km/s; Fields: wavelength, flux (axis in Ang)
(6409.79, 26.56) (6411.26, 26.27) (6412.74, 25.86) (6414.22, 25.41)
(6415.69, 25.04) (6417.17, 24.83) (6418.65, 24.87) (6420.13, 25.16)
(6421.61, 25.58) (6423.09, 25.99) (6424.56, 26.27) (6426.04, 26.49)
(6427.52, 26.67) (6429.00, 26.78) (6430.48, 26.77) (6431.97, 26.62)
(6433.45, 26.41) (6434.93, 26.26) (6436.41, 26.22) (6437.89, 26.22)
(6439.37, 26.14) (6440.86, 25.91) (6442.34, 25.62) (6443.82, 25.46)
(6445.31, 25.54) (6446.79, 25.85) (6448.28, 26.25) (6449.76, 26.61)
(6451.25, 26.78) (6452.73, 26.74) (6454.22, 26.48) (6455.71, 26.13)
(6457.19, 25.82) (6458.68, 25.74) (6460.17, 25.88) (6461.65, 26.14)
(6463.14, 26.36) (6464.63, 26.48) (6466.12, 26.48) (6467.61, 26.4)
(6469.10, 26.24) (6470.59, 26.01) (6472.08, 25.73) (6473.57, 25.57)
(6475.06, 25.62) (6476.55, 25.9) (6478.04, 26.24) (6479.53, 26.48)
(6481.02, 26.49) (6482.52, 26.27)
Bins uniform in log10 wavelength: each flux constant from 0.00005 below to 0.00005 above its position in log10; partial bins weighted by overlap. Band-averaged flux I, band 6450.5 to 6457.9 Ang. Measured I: 26.4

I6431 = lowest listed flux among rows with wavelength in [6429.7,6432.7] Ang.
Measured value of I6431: 26.62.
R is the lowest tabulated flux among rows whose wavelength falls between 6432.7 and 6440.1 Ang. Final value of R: 26.14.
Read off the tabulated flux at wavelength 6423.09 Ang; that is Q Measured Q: 25.99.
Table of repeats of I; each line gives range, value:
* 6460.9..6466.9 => 26.4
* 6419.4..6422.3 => 25.4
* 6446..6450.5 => 26.3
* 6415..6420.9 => 24.9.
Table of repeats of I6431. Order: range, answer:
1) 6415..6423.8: 24.83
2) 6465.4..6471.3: 26.01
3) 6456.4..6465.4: 25.74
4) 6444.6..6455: 25.54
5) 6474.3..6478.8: 25.62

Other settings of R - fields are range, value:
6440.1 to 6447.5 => 25.46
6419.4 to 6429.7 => 25.16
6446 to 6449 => 25.85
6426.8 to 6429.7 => 26.67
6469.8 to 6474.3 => 25.57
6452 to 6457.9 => 25.82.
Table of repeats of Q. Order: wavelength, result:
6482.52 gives 26.27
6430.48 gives 26.77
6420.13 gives 25.16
